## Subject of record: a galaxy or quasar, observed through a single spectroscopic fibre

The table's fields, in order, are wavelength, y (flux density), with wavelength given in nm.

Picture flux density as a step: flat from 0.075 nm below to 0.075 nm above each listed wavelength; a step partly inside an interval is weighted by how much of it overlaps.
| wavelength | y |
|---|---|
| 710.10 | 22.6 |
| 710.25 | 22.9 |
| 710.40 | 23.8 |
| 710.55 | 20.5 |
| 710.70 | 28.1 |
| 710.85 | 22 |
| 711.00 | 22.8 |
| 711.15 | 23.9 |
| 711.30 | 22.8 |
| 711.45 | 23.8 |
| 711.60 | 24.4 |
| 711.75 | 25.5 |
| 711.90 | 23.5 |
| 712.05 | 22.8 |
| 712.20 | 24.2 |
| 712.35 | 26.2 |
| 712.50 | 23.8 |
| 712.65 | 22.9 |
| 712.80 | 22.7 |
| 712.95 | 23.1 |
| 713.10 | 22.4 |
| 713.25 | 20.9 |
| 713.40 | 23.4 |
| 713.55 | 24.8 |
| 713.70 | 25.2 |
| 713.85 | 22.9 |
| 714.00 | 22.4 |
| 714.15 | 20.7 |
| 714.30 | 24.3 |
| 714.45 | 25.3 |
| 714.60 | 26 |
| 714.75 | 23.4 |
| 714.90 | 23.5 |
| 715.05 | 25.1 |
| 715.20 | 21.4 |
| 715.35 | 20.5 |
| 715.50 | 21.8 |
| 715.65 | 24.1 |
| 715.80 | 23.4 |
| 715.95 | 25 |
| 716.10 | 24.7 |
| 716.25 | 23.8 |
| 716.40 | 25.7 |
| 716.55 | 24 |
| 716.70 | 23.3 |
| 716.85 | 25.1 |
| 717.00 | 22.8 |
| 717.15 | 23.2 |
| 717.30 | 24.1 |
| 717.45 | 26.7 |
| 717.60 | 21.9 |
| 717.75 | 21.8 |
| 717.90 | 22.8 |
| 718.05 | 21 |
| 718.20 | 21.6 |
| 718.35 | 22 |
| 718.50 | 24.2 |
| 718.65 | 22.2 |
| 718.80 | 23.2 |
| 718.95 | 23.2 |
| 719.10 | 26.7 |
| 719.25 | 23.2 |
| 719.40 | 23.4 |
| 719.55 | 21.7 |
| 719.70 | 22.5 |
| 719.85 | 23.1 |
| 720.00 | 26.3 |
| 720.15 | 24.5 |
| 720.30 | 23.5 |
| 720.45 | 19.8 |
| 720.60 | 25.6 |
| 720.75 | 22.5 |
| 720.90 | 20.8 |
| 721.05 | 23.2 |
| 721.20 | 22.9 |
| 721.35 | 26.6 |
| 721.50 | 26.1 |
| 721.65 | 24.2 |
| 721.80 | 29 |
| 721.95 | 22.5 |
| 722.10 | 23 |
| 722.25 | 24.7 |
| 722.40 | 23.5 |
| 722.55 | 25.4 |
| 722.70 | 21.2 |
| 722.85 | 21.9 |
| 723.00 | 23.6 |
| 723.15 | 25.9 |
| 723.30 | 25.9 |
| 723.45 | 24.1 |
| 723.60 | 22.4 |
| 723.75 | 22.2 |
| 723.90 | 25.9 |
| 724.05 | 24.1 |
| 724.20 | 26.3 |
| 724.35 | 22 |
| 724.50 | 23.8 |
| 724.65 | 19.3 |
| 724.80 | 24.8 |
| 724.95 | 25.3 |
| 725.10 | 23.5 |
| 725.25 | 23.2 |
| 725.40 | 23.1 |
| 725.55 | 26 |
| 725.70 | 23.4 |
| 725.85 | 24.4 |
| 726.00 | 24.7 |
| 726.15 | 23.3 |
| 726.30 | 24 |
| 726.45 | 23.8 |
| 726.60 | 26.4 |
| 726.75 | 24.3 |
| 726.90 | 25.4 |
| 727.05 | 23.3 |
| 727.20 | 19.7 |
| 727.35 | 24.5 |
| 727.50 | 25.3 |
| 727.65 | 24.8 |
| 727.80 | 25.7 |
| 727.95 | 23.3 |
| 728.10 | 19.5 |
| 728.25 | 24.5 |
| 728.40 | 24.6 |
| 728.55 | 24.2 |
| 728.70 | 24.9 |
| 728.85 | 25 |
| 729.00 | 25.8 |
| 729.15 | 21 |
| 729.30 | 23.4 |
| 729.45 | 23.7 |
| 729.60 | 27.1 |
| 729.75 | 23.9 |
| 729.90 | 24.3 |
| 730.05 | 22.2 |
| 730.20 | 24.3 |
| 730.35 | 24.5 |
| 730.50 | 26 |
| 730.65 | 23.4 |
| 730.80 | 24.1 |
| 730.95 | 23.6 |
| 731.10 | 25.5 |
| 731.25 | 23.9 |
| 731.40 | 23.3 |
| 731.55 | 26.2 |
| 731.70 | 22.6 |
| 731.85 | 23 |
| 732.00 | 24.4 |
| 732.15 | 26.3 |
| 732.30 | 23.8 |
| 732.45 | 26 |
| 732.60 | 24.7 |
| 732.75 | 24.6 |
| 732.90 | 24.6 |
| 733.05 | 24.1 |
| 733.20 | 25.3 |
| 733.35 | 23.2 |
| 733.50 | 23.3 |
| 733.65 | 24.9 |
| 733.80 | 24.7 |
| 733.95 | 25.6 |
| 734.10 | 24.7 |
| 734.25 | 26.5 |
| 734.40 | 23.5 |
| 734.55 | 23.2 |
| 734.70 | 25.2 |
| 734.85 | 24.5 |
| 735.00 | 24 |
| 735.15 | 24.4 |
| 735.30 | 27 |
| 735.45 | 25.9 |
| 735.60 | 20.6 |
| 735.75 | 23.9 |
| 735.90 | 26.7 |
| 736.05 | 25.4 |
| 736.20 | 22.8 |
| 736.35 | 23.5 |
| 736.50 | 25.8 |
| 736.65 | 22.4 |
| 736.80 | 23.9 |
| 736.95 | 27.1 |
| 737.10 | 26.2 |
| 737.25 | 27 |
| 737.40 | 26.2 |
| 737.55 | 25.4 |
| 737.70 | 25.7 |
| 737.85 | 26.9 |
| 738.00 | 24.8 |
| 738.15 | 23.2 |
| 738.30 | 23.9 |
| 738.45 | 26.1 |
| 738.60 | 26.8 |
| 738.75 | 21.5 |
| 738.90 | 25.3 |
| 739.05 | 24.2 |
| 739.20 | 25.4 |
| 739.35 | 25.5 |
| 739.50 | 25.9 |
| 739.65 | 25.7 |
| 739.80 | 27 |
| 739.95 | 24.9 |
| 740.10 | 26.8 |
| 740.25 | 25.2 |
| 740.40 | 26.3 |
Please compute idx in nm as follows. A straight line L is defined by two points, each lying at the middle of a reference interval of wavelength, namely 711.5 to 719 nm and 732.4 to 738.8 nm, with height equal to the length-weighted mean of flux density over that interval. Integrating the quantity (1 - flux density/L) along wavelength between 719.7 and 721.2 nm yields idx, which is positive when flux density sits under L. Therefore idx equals 0.038 nm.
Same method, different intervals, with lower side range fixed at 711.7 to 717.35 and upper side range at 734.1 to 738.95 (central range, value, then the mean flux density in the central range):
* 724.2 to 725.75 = 0.040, 23.6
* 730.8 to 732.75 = 0.012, 24.4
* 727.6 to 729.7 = 0.027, 24.1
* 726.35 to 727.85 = 0.002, 24.3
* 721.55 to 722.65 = -0.024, 24.6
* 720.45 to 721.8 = -0.003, 24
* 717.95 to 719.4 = 0.049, 23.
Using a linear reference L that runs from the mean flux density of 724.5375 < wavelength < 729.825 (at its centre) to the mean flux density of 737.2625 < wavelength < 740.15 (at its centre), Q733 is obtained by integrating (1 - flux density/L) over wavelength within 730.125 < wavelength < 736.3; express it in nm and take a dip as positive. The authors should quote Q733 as 0.05 nm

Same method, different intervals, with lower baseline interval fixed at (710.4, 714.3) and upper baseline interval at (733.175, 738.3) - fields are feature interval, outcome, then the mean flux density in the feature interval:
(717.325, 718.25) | 0.040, 22.7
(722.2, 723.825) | 0.025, 23.7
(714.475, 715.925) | 0.015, 23.4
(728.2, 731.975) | 0.041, 24.2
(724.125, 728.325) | 0.070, 23.8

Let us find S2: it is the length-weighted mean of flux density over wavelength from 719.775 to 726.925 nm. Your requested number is 24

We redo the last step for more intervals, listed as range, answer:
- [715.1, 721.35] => 23.3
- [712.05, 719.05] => 23.4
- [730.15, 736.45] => 24.5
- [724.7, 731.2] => 24.1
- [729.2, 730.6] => 24.3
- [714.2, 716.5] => 23.8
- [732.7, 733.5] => 24.3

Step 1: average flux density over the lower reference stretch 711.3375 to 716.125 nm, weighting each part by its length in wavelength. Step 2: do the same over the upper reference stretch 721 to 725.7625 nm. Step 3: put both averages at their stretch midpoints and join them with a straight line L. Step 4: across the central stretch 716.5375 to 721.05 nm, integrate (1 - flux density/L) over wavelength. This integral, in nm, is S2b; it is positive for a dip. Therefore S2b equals 0.11 nm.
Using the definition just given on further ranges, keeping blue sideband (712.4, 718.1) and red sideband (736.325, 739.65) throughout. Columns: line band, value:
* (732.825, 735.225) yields 0.04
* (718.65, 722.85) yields 0.02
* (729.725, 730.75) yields 0.02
